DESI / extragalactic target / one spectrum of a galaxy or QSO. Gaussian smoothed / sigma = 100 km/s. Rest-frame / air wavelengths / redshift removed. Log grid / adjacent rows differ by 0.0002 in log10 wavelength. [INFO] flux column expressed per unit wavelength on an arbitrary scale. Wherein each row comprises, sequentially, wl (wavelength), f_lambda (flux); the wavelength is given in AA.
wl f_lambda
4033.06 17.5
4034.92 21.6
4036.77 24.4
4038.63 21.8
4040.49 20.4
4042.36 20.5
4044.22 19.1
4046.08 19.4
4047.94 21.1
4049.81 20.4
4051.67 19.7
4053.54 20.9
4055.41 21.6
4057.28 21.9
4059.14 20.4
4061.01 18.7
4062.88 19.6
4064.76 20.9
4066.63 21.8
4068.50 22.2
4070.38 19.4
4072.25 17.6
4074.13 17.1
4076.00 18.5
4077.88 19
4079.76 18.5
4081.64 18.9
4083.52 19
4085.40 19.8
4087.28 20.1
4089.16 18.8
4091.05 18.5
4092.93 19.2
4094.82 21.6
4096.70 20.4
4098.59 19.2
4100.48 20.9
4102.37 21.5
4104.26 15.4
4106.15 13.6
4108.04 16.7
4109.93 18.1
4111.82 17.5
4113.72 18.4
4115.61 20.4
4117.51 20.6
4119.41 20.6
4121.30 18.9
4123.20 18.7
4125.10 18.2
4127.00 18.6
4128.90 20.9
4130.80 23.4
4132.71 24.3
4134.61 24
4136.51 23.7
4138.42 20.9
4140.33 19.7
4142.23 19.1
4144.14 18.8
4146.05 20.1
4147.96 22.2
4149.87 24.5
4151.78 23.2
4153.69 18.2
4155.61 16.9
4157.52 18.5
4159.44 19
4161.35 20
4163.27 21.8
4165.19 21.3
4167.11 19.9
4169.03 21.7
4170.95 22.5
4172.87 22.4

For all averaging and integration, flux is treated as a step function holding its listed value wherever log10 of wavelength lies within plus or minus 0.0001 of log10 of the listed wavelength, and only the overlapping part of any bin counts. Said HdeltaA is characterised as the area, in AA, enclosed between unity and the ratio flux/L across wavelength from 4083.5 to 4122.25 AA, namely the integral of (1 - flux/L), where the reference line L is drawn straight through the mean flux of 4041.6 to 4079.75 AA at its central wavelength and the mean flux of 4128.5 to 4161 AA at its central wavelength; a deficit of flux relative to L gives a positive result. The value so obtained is 2.8 AA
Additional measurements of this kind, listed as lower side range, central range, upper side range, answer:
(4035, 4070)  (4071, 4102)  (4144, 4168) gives 2.15 AA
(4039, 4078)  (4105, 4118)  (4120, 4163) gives 1.67 AA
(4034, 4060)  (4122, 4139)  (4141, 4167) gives -0.82 AA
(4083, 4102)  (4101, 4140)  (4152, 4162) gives -0.74 AA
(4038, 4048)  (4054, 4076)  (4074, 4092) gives -0.59 AA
